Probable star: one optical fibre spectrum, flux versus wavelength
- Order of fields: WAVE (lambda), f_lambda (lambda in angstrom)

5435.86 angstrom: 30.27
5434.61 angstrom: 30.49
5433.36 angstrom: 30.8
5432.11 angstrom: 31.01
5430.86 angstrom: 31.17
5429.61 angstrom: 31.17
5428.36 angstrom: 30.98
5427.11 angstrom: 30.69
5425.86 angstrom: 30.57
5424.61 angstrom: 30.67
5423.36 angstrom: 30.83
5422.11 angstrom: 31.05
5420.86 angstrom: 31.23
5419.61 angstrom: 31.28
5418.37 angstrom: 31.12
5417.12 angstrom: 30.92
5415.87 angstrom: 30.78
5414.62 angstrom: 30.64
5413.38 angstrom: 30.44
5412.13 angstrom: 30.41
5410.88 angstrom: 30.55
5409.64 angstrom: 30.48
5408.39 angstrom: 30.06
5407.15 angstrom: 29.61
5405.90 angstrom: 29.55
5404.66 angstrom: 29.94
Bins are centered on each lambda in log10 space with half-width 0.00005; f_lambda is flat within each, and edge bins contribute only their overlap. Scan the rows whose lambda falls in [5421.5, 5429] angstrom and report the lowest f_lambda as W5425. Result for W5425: 30.57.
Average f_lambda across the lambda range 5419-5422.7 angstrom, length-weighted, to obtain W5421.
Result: 31.2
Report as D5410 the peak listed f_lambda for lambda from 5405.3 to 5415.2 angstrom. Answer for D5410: 30.64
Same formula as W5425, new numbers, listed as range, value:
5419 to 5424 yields 30.83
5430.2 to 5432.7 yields 31.01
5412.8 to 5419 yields 30.44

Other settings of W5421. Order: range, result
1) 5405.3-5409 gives 29.7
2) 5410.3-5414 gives 30.4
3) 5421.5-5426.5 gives 30.8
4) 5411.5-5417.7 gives 30.6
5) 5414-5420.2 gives 31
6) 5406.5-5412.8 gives 30.2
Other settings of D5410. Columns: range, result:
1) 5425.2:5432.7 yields 31.17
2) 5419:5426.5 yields 31.28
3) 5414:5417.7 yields 30.92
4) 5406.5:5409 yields 30.06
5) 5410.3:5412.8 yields 30.55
